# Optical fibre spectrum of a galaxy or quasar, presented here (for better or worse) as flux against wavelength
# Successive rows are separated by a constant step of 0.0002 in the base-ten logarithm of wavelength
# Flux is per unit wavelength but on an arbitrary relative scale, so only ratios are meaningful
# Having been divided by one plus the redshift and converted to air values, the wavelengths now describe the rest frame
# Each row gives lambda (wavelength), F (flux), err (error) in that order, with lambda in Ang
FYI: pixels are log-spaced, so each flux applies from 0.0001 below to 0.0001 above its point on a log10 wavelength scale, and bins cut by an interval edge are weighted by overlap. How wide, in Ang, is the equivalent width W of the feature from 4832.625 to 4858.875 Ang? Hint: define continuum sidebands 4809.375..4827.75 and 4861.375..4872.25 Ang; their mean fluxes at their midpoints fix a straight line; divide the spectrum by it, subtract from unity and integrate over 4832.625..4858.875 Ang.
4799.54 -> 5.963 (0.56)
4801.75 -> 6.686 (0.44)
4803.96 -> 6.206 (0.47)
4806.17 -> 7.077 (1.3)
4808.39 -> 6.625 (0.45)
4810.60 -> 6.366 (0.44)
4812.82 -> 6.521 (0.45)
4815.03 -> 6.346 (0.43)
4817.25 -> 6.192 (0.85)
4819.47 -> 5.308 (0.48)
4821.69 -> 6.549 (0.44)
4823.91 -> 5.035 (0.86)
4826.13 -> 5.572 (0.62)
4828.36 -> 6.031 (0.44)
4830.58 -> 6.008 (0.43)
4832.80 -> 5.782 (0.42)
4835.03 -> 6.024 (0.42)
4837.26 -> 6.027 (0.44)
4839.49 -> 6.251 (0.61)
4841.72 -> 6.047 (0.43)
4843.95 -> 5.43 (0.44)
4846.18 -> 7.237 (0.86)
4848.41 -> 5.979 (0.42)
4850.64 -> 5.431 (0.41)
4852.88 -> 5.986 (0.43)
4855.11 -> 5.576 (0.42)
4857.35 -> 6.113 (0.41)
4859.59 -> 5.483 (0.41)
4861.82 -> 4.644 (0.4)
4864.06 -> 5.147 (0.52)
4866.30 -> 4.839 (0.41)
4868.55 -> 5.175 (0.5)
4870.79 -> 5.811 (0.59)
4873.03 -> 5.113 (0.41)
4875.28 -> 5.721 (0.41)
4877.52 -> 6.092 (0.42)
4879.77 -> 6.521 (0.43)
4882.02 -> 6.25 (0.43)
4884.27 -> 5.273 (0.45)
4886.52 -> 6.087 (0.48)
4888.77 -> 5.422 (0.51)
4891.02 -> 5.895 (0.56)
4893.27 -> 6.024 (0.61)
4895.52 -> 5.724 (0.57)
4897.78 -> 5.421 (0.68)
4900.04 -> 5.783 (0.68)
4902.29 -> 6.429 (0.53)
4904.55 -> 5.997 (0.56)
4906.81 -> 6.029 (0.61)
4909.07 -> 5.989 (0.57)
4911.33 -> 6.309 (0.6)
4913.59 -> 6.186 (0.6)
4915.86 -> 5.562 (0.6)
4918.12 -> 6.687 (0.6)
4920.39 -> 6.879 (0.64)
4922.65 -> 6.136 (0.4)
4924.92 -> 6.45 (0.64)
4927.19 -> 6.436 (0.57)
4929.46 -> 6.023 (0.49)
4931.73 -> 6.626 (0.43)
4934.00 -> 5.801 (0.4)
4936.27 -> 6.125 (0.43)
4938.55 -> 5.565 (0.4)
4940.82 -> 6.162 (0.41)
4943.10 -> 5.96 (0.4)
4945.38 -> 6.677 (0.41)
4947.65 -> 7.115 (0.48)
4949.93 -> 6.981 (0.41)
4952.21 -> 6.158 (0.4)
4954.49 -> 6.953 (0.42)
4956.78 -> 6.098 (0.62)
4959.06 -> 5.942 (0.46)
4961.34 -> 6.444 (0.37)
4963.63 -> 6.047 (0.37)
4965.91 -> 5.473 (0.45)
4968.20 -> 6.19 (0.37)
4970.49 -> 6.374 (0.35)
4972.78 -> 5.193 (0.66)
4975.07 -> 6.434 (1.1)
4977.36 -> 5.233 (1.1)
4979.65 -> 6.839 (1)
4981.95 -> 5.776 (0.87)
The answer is -2.3 Ang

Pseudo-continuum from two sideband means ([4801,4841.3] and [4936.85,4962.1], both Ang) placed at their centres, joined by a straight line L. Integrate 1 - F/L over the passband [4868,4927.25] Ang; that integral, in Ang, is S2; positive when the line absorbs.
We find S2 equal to 2.8 Ang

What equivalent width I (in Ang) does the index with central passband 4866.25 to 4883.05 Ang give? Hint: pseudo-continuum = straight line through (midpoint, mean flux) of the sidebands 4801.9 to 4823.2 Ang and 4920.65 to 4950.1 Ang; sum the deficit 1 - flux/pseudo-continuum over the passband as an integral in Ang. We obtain 1.6 Ang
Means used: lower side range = 6.35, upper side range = 6.31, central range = 5.74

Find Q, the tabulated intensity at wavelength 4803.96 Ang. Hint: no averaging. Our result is 6.206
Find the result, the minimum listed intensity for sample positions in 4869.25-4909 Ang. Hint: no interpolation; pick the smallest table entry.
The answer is 5.113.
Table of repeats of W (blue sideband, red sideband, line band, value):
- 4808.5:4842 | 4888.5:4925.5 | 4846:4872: 2.1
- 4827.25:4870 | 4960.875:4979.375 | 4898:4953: -3.4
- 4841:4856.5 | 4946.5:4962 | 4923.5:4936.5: 0.3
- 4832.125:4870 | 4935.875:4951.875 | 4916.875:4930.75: -0.5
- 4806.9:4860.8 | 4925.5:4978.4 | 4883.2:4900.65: 1.1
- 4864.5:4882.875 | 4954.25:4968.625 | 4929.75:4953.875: -1.2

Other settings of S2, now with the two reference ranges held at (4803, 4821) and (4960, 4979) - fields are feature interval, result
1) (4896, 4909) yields 0.40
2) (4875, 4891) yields 0.63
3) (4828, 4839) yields 0.52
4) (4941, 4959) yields -1.52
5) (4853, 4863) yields 1.16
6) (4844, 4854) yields 0.27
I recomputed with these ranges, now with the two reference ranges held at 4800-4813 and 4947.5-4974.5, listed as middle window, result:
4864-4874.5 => 1.9 Ang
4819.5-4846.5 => 2.3 Ang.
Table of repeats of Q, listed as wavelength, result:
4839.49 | 6.251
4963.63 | 6.047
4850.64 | 5.431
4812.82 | 6.521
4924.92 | 6.45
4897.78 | 5.421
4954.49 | 6.953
